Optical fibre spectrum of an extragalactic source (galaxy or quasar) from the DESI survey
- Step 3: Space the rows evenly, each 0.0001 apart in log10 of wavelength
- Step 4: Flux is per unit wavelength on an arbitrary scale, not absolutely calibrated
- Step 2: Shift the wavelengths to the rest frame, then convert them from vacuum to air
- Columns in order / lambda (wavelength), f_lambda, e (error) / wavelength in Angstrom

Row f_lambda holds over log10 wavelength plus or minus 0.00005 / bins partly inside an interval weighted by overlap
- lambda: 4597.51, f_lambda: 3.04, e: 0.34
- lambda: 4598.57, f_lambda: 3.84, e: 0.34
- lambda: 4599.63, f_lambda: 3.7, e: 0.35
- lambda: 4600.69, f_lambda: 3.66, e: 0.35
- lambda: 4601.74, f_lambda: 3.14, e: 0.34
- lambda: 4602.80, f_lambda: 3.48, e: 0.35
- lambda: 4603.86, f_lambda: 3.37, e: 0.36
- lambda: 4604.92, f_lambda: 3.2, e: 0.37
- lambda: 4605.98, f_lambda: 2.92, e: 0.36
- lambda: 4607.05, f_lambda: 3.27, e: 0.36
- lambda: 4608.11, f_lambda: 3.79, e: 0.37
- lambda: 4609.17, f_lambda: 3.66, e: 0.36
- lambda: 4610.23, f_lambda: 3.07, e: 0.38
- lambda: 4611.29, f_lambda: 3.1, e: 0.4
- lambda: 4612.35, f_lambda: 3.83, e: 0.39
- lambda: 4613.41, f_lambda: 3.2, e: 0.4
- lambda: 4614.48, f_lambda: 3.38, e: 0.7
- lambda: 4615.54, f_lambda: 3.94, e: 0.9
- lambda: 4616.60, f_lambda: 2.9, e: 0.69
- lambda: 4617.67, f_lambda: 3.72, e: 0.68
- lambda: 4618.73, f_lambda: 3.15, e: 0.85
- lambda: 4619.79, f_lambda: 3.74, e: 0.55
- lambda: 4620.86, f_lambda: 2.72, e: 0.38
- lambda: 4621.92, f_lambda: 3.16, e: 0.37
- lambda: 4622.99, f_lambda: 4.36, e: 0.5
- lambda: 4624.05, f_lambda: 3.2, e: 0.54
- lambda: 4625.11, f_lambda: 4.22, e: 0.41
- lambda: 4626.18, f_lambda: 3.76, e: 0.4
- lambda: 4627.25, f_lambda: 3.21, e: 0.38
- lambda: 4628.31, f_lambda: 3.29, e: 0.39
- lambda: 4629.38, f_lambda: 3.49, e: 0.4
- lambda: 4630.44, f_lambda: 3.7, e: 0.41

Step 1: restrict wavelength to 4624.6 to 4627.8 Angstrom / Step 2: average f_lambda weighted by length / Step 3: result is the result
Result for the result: 3.72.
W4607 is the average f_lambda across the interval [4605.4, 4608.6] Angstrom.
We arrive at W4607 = 3.31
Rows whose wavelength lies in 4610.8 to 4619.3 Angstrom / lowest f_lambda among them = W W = 2.9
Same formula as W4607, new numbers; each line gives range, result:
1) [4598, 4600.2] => 3.75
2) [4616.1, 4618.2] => 3.31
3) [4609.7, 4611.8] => 3.09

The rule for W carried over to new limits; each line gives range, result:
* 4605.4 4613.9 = 2.92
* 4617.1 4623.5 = 2.72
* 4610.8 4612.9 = 3.1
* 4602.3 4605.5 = 3.2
